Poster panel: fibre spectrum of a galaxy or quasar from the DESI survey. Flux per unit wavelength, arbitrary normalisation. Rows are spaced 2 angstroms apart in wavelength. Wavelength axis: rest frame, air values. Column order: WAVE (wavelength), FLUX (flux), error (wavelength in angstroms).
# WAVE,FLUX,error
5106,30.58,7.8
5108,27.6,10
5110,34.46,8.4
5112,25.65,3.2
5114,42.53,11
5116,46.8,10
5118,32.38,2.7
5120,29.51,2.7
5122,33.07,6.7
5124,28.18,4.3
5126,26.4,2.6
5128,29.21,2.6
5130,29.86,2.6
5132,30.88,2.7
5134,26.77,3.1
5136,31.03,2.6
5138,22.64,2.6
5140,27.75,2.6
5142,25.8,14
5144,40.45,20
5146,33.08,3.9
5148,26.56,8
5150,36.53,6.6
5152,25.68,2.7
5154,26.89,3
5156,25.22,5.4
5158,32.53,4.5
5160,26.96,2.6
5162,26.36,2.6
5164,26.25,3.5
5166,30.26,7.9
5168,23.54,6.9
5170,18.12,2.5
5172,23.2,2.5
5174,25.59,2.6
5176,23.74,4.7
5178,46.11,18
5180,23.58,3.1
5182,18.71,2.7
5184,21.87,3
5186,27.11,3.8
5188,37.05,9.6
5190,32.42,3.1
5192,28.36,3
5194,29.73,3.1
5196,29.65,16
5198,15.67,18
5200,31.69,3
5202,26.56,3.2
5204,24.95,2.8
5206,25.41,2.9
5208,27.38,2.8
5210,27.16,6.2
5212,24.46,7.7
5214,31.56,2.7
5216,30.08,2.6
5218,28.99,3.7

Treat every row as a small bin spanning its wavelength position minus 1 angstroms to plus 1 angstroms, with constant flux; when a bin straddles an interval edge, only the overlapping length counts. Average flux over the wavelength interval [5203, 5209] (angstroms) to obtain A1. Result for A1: 25.9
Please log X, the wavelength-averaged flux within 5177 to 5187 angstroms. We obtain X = 27.5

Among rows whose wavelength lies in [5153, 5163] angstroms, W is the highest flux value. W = 32.53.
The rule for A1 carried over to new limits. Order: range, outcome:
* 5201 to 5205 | 25.8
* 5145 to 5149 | 29.8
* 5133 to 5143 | 26.8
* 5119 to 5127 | 29.3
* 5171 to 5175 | 24.4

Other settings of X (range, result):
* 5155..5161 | 28.2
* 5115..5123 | 35.4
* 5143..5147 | 36.8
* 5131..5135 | 28.8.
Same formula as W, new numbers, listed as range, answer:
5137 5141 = 27.75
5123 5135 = 30.88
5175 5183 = 46.11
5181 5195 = 37.05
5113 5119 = 46.8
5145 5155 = 36.53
